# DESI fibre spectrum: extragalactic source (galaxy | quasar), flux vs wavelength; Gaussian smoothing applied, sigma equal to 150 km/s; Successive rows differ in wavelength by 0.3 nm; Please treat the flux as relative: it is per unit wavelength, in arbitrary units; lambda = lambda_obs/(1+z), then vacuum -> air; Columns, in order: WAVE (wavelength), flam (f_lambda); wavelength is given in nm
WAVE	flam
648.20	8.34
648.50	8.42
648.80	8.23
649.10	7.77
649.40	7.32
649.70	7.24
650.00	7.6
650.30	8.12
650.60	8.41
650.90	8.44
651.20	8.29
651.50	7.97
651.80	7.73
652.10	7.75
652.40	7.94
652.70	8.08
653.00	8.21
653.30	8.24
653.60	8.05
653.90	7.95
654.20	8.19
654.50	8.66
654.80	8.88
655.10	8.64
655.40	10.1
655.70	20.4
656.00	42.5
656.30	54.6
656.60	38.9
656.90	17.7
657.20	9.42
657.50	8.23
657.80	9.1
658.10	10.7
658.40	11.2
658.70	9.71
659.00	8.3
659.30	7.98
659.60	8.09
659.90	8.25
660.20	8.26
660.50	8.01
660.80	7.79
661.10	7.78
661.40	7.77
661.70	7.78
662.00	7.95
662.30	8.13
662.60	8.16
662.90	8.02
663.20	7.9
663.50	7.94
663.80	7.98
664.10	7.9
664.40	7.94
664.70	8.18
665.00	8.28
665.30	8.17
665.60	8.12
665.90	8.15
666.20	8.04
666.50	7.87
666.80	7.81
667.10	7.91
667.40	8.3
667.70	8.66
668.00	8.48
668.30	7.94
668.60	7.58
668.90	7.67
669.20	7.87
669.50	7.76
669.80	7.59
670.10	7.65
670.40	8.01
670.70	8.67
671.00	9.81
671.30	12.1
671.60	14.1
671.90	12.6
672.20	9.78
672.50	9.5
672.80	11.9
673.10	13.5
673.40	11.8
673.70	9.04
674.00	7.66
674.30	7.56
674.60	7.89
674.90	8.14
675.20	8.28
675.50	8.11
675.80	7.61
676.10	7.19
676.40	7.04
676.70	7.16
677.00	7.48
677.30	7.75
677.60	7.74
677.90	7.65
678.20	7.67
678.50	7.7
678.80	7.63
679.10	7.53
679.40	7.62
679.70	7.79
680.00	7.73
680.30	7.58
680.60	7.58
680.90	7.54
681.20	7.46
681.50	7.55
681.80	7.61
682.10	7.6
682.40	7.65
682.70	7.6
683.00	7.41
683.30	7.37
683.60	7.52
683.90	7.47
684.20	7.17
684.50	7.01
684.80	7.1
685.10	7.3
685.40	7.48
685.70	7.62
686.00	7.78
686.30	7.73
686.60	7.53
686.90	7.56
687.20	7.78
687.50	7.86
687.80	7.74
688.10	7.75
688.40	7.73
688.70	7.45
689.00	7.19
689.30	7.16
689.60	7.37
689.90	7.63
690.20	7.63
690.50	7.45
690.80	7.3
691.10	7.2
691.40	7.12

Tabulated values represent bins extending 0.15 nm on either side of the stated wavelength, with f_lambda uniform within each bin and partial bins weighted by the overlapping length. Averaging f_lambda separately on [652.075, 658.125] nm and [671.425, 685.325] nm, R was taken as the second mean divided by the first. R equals 0.5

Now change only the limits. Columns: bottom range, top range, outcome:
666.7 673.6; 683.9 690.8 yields 0.79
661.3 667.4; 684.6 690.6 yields 0.94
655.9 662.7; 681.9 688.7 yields 0.55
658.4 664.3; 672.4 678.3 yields 1.04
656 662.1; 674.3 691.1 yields 0.55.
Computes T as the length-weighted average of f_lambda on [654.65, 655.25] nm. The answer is 8.76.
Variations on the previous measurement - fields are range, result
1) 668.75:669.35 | 7.77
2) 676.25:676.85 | 7.1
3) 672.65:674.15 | 10.8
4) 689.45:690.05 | 7.5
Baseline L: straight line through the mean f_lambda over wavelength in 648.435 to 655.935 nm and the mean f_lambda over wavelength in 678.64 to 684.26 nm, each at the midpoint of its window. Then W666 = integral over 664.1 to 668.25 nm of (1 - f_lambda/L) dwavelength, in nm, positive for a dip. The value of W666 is 0.100 nm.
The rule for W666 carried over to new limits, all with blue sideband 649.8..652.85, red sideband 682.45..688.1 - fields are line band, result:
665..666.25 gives -0.054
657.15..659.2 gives -0.407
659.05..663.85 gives -0.076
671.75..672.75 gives -0.395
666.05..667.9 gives -0.077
